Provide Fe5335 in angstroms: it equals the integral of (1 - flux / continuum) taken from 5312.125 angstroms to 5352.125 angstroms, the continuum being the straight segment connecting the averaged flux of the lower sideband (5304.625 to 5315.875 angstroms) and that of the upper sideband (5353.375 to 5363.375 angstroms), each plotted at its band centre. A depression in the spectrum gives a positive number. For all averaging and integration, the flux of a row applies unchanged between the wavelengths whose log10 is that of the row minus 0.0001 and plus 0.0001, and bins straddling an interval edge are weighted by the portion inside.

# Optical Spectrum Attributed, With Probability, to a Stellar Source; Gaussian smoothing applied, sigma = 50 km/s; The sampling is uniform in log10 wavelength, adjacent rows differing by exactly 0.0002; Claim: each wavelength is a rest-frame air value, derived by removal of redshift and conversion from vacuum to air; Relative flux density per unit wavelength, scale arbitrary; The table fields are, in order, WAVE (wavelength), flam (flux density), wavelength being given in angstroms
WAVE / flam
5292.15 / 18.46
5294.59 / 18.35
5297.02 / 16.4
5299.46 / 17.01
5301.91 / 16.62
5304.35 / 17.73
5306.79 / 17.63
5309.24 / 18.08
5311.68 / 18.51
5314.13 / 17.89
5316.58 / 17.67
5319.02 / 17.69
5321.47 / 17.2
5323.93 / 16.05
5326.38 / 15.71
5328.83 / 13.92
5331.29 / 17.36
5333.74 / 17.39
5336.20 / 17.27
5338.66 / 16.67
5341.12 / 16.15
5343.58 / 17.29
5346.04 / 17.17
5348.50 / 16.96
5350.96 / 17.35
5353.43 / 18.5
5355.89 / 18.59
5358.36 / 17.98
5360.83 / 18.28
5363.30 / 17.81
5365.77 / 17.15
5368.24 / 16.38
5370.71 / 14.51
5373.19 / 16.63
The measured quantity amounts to 2.7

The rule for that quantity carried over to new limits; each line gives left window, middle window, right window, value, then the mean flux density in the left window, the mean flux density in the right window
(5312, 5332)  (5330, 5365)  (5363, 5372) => -2.1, 16.7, 16.3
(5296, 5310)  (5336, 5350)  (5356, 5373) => 0.2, 17.2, 17.1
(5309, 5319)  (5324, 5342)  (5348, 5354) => 1.5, 18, 17.6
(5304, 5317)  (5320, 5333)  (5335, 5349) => 1.0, 17.9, 16.9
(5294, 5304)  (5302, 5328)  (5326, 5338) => -0.9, 17.1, 16.4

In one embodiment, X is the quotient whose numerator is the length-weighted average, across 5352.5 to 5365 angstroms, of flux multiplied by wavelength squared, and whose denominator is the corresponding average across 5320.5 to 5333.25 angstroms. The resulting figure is 1.14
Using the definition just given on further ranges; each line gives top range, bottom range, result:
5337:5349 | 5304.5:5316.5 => 0.95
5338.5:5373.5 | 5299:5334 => 1.02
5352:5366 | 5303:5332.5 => 1.07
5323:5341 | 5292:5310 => 0.95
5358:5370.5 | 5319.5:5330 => 1.10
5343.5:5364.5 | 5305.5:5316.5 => 1.01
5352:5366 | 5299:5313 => 1.05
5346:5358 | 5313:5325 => 1.04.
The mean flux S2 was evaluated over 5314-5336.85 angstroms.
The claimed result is 16.8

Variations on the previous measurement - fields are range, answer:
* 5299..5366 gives 17.3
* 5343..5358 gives 17.7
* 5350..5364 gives 18.1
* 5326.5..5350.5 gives 16.7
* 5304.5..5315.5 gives 18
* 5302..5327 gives 17.4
